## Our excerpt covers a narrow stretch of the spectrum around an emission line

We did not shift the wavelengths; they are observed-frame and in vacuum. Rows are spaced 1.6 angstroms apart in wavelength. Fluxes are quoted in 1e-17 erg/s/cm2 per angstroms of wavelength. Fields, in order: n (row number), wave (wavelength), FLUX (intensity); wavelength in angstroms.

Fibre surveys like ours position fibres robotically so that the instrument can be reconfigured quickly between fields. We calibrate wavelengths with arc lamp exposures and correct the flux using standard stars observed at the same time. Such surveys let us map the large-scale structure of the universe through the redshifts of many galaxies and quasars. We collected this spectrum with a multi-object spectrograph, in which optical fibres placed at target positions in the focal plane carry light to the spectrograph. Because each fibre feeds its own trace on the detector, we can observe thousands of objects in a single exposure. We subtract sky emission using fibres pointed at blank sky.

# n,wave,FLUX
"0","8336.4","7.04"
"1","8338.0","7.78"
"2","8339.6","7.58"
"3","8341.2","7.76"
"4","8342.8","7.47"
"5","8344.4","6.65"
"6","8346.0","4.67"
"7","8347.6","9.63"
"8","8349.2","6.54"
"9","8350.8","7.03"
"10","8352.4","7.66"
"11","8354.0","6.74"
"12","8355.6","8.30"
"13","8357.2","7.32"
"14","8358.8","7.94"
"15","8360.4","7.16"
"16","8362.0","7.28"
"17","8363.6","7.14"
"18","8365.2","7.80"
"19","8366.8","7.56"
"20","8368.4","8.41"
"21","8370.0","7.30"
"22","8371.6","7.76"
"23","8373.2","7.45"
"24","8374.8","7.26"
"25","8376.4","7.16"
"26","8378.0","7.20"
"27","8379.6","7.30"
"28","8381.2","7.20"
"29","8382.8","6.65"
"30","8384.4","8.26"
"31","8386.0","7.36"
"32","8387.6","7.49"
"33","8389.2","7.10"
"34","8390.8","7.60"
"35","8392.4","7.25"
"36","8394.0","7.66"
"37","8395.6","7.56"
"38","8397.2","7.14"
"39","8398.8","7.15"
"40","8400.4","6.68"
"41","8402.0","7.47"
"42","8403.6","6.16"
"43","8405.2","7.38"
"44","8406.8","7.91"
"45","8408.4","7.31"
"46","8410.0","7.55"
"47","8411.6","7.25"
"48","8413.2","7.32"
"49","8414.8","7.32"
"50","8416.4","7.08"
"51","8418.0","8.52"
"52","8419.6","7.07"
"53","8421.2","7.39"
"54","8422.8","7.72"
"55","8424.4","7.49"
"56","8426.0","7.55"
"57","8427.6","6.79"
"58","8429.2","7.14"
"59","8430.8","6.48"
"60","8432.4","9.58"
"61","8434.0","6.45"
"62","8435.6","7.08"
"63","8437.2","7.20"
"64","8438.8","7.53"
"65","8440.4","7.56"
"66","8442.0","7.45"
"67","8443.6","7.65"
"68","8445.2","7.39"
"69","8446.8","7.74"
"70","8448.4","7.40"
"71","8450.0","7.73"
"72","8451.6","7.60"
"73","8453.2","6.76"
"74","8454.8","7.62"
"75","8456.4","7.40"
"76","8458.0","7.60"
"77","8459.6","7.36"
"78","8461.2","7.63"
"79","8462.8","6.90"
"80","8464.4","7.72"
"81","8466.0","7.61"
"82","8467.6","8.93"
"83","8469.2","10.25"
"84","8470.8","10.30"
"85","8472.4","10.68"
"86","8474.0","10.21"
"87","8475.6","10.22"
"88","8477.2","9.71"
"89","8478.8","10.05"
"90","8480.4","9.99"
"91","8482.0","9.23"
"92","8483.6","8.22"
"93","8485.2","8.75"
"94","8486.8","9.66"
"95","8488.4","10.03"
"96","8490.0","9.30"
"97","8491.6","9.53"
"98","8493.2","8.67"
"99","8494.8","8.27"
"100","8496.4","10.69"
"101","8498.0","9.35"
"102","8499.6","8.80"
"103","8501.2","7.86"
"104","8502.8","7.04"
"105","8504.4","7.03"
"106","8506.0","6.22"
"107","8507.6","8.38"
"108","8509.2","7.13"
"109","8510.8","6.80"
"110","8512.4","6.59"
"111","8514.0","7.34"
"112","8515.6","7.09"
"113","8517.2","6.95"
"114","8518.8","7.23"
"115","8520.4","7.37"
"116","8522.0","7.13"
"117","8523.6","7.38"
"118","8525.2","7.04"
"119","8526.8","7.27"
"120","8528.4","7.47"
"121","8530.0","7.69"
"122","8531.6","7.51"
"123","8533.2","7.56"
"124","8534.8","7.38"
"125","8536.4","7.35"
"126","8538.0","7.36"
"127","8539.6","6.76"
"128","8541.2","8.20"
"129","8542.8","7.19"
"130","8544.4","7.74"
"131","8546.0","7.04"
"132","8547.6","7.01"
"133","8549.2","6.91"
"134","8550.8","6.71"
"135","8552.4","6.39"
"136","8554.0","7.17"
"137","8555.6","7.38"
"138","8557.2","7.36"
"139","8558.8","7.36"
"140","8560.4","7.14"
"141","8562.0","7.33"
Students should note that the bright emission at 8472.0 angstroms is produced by [S II]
